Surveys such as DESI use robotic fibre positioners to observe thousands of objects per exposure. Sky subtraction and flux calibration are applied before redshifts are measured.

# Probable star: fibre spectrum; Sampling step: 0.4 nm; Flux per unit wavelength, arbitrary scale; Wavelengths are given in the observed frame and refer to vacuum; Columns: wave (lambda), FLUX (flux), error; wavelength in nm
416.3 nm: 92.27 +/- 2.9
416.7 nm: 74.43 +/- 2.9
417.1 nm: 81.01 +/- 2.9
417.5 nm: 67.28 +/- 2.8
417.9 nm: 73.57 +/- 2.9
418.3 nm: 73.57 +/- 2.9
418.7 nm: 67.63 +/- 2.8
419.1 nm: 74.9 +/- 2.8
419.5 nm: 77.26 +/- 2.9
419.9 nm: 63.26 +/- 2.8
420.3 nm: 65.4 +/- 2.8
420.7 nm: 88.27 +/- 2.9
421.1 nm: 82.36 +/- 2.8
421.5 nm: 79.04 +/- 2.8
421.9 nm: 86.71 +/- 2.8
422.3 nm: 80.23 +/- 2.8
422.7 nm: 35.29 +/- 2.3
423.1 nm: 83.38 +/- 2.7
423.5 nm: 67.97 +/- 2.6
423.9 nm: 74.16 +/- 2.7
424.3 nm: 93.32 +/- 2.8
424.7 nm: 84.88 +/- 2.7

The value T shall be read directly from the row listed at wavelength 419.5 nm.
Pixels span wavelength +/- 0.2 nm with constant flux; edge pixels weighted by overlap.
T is 77.26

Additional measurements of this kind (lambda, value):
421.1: 82.36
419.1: 74.9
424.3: 93.32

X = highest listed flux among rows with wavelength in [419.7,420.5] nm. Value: 65.4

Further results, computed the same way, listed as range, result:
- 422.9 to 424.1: 83.38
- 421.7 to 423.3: 86.71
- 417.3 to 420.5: 77.26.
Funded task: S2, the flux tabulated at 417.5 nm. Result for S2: 67.28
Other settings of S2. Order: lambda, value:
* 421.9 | 86.71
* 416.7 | 74.43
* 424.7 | 84.88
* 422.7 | 35.29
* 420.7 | 88.27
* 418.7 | 67.63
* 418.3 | 73.57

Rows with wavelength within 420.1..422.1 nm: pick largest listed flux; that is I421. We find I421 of 88.27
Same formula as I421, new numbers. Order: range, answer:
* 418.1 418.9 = 73.57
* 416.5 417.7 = 81.01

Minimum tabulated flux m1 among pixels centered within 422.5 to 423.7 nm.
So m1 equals 35.29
